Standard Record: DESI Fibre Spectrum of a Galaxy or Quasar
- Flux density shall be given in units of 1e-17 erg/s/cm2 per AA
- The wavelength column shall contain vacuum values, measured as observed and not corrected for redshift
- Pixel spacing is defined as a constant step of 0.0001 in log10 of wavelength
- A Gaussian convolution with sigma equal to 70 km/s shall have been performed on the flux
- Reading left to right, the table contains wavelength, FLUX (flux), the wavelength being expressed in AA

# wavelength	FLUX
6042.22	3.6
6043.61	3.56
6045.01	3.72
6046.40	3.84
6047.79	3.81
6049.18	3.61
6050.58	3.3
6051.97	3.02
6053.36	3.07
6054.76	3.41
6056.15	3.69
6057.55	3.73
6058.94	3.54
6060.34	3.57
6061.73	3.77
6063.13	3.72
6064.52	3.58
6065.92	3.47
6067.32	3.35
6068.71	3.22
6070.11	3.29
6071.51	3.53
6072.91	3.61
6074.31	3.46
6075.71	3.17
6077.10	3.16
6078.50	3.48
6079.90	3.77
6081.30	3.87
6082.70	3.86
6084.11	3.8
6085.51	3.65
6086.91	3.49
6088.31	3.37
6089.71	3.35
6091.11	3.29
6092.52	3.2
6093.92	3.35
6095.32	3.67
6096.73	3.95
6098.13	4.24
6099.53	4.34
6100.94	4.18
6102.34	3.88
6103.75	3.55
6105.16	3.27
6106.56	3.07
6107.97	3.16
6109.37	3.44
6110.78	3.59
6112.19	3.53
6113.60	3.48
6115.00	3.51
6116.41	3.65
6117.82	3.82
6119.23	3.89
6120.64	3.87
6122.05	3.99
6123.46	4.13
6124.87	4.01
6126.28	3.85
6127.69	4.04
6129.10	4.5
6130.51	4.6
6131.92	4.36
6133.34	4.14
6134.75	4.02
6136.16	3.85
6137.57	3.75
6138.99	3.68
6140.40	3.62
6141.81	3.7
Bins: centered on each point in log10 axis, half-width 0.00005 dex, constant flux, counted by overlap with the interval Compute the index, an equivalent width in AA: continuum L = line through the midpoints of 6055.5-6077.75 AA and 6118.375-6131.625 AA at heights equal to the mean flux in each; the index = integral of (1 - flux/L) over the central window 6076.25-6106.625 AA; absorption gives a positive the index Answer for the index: 0.9 AA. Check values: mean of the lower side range 3.49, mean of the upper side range 4.1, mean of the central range 3.64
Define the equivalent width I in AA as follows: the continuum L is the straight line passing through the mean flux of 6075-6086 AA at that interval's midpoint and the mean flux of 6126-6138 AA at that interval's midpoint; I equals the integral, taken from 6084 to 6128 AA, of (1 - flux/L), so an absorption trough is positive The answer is 2.2 AA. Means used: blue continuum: 3.59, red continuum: 4.14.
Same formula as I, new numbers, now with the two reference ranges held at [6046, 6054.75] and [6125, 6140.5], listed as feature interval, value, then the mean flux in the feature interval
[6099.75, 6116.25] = 1.4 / 3.54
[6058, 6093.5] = 1.1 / 3.5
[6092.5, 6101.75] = -0.3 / 3.9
